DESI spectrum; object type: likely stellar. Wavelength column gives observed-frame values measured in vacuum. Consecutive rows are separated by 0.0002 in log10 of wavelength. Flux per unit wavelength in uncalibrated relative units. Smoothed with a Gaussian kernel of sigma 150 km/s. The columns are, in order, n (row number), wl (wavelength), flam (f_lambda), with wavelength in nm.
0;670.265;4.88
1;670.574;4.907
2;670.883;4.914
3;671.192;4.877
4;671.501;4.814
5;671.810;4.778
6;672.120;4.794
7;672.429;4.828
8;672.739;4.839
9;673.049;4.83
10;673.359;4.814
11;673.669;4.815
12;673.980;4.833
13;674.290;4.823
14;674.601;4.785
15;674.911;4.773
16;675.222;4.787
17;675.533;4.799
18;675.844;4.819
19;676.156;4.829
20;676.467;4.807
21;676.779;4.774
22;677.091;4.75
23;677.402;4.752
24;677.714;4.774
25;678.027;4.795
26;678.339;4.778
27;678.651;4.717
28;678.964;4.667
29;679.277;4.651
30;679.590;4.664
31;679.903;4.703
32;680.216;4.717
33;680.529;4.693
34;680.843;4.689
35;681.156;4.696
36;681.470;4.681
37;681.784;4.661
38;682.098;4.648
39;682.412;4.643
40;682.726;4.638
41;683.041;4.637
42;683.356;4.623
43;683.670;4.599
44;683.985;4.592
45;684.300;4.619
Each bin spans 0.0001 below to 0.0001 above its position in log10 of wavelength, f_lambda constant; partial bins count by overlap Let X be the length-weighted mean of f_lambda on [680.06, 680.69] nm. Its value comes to 4.7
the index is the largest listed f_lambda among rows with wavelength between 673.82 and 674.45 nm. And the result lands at 4.833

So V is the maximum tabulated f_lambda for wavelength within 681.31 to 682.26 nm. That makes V 4.681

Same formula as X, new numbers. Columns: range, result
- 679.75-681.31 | 4.7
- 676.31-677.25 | 4.78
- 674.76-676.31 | 4.8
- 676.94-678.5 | 4.77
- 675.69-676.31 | 4.82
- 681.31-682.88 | 4.65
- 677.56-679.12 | 4.74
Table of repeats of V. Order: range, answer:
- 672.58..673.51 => 4.839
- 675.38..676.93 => 4.829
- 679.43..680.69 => 4.717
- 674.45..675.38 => 4.787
